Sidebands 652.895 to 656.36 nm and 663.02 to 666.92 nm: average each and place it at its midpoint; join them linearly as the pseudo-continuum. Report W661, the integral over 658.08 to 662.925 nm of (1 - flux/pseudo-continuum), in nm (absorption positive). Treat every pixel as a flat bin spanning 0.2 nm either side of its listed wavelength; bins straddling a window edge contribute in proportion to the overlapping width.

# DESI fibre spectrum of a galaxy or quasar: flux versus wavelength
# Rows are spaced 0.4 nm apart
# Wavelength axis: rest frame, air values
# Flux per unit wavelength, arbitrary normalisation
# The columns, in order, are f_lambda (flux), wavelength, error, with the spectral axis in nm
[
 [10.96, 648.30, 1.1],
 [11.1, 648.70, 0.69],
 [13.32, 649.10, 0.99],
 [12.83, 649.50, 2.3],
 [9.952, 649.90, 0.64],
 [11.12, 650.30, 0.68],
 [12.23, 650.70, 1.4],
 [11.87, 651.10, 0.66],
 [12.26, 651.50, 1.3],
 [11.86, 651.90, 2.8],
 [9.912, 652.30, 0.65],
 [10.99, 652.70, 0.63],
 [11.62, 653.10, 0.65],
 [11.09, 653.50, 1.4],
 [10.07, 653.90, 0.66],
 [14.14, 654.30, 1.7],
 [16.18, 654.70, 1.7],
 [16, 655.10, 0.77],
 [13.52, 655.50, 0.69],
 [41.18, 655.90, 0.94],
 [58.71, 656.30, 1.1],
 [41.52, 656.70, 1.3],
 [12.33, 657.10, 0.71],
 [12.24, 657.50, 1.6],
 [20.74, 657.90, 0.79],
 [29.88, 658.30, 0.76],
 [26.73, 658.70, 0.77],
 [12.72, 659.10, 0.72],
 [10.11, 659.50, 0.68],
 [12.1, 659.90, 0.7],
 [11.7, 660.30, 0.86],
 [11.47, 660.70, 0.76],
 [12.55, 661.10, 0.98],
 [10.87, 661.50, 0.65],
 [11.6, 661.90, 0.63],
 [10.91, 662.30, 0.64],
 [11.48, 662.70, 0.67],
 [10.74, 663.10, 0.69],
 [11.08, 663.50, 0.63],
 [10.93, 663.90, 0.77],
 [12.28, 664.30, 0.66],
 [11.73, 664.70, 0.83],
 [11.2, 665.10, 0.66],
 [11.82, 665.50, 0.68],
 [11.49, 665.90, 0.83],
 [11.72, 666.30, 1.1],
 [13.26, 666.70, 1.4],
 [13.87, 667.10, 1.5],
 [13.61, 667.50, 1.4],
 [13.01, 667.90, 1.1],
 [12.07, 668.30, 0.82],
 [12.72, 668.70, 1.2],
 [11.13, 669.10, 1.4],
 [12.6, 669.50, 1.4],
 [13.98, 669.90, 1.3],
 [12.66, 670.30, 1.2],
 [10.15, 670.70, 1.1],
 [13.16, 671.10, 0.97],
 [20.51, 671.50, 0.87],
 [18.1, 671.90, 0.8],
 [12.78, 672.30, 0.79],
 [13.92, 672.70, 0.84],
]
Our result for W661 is 0.34 nm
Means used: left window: 19.9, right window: 11.7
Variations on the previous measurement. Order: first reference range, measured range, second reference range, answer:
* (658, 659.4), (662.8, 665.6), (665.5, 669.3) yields 0.80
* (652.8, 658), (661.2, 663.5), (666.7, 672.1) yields 0.83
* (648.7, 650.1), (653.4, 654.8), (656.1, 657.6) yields 0.69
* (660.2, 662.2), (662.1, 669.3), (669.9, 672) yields 0.59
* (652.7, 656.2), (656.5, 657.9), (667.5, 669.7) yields -0.44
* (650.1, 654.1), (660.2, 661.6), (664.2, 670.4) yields 0.03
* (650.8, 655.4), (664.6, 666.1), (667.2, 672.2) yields 0.20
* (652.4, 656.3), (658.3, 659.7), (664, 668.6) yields -0.22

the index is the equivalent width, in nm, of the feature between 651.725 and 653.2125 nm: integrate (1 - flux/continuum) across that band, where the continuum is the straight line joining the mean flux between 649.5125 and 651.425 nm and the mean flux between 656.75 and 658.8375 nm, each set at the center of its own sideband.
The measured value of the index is 0.34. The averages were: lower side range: 11.5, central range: 11.1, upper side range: 21.7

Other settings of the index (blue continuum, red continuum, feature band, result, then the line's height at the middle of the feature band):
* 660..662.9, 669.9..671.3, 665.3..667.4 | -0.098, 11.9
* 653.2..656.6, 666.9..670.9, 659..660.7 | 0.676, 19.2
